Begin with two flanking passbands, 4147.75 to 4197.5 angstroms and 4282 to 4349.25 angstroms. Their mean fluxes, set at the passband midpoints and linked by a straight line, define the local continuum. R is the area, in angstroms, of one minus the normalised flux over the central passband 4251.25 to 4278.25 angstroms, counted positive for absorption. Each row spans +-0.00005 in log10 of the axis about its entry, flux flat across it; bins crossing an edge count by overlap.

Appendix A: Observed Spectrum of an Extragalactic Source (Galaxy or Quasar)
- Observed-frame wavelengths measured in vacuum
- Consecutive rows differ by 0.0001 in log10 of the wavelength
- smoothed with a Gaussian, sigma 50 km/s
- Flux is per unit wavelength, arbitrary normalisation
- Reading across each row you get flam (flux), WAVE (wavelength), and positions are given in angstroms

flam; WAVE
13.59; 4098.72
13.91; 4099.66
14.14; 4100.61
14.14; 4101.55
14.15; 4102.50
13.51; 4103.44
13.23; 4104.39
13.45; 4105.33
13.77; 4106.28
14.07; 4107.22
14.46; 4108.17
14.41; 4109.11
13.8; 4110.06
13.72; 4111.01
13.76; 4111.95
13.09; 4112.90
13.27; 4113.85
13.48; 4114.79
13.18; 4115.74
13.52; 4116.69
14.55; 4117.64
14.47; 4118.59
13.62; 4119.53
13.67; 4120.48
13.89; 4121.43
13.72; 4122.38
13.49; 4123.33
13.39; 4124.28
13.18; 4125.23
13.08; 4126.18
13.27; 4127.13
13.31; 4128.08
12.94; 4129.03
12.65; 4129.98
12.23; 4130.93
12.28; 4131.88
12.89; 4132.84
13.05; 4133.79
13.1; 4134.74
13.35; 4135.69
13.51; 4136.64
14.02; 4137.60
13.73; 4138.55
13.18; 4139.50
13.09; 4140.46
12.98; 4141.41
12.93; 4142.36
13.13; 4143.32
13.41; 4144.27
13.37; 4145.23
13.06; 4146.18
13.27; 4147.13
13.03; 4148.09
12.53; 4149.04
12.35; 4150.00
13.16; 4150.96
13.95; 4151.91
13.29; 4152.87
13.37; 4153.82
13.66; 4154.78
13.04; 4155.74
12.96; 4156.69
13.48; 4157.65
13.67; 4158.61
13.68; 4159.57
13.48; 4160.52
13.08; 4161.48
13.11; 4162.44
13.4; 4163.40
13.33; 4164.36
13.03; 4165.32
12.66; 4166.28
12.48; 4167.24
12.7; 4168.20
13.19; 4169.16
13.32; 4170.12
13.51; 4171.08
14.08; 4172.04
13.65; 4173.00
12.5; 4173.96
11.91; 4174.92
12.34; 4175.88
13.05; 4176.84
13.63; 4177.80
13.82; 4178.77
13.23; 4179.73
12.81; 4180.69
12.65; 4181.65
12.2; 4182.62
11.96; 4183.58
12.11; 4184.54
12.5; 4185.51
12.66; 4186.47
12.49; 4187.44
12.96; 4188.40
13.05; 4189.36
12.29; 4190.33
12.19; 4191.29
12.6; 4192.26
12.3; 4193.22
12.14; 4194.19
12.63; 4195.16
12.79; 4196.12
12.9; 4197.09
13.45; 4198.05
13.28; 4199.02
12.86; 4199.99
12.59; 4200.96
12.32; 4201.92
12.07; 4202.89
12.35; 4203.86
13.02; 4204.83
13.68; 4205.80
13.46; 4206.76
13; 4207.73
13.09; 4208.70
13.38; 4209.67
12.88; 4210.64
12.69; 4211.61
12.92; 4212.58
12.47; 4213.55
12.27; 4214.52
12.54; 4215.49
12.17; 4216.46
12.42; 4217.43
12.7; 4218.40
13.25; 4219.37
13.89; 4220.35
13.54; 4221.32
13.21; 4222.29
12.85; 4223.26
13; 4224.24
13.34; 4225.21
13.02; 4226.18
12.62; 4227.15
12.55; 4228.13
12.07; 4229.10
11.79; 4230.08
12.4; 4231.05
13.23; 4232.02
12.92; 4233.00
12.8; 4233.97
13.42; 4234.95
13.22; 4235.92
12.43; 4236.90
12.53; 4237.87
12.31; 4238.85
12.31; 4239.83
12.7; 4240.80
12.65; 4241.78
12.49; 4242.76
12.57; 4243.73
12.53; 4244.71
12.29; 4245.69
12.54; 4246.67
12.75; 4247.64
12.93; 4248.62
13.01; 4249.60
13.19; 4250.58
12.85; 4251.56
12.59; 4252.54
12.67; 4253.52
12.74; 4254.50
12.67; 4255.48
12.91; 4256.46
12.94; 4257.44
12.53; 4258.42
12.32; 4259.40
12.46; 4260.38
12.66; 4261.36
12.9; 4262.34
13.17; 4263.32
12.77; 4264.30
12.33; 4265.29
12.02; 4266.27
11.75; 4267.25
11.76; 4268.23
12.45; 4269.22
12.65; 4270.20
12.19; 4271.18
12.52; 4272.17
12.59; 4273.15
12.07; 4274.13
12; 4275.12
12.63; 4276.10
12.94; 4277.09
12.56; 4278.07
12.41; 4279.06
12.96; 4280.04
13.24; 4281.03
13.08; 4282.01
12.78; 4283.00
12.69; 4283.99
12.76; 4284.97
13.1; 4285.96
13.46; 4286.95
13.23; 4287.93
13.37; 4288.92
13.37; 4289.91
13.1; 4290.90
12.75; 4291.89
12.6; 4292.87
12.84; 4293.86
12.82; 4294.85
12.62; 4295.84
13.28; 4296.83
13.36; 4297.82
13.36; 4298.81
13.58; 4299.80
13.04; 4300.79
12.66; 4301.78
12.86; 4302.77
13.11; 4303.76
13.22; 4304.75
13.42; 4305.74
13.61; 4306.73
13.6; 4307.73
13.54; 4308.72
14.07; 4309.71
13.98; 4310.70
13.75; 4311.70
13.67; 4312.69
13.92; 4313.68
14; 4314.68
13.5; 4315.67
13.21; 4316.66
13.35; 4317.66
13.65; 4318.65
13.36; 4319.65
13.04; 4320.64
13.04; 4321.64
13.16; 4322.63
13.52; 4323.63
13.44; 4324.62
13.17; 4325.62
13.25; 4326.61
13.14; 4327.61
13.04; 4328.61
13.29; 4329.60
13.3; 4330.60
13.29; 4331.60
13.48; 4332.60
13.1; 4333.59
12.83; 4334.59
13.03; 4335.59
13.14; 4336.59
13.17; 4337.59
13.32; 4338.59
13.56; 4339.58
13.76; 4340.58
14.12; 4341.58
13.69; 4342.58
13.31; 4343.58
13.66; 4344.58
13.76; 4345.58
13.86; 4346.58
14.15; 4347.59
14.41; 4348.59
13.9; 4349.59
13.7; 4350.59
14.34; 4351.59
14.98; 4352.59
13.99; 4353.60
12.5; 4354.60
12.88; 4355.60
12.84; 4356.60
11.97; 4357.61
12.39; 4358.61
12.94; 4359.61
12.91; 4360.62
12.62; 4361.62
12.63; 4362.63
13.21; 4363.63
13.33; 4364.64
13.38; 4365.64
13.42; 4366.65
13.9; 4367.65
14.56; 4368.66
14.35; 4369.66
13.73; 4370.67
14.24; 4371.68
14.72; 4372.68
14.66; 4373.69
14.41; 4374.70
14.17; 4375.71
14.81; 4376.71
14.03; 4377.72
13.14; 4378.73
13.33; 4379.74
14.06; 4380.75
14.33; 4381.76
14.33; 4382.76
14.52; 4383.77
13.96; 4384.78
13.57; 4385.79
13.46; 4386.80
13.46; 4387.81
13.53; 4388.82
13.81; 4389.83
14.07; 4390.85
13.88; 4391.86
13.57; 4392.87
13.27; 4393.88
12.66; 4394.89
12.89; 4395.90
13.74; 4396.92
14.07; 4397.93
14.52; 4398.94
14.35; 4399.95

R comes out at 1.4 angstroms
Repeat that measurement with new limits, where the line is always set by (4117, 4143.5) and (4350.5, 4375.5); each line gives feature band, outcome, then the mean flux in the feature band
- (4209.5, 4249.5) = 1.99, 12.7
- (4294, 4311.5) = 0.24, 13.3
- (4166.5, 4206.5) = 1.73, 12.8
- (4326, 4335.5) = 0.23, 13.2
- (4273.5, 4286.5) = 0.73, 12.7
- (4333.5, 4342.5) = 0.11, 13.4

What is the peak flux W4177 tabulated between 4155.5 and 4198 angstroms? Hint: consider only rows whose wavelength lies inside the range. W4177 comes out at 14.08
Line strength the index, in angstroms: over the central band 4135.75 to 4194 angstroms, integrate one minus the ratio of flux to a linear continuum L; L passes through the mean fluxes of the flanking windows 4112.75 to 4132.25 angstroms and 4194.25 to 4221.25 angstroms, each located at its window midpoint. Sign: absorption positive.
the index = 0.3 angstroms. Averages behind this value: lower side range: 13.4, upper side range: 12.9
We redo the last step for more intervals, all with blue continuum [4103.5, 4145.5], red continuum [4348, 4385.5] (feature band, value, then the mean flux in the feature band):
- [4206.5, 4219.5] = 0.7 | 12.8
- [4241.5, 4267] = 1.7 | 12.7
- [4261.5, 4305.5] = 2.7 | 12.8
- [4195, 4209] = 0.6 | 12.9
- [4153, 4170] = 0.3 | 13.2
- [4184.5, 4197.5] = 0.9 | 12.6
